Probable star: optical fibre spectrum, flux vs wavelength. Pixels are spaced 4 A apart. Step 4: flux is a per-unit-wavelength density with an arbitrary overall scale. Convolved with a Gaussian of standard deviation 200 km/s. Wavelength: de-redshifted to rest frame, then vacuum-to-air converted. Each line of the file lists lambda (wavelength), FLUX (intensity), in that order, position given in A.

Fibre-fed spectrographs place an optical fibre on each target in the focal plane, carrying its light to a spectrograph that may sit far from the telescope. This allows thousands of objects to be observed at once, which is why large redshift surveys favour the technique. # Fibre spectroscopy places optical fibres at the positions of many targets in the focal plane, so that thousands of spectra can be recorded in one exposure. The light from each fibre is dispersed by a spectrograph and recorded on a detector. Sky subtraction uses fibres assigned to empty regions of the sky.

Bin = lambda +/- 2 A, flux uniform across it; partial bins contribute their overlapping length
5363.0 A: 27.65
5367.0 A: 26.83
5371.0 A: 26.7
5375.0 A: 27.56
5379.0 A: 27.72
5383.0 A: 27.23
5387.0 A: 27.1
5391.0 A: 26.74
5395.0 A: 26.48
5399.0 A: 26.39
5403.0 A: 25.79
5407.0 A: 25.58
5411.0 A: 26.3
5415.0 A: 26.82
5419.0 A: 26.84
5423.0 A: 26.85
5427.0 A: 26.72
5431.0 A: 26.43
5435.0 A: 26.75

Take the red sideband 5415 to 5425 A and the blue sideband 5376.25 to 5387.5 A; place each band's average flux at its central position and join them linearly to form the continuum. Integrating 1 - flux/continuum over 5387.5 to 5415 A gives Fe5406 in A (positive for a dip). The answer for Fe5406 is 0.82 A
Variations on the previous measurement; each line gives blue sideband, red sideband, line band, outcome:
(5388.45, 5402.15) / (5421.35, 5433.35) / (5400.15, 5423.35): 0.22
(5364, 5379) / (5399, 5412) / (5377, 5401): -0.37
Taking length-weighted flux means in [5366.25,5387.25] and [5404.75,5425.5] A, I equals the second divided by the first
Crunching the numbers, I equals 0.97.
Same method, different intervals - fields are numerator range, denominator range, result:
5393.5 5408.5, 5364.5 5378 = 0.96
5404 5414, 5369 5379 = 0.95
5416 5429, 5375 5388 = 0.98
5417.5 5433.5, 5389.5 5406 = 1.02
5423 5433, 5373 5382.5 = 0.97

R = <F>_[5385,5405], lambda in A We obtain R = 26.5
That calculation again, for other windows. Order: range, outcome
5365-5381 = 27.2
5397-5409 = 25.9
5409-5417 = 26.6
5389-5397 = 26.6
